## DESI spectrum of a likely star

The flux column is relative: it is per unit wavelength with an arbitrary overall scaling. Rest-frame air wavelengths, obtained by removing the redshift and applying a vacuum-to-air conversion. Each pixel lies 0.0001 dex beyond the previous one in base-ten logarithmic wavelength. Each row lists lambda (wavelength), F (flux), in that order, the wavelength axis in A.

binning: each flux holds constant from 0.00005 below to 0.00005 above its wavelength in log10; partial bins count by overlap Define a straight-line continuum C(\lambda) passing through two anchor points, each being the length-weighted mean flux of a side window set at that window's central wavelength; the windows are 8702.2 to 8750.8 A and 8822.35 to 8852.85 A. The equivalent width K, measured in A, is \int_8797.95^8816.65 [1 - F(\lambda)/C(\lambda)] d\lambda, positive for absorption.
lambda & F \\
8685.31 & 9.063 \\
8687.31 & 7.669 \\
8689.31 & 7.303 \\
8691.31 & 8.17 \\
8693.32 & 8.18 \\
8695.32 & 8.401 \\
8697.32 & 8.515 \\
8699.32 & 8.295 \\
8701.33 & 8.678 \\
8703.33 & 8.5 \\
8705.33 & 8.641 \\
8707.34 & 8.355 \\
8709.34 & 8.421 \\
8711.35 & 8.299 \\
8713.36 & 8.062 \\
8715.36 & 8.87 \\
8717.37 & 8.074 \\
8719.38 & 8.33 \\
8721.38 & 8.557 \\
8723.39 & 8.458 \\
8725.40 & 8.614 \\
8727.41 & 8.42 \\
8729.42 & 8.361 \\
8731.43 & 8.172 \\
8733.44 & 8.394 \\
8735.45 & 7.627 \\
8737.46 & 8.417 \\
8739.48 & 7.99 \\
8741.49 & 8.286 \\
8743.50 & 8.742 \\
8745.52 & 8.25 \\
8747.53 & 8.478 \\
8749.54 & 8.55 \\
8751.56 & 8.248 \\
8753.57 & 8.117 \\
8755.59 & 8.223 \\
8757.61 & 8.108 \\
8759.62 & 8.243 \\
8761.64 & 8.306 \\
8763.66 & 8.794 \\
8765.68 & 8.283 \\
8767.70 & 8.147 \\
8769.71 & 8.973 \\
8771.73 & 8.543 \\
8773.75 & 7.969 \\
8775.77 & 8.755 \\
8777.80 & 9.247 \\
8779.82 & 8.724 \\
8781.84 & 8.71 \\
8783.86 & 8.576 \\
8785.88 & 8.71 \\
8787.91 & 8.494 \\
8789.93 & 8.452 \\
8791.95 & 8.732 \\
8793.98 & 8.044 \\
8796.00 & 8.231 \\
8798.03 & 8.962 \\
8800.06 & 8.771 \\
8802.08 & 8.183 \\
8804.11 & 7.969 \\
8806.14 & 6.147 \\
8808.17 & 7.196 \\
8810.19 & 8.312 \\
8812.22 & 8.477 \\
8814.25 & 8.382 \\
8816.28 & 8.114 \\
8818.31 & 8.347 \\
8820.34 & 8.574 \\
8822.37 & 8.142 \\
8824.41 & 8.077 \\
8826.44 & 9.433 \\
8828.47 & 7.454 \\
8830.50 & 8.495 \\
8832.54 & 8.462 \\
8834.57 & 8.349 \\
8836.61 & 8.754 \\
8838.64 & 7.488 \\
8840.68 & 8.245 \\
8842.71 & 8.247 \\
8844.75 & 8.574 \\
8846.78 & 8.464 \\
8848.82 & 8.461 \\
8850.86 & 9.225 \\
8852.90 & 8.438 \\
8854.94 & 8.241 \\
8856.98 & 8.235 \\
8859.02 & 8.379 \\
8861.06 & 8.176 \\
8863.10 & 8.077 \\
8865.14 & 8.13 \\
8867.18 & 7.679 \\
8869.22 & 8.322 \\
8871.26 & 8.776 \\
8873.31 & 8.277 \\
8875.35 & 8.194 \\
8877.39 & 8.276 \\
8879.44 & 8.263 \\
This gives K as 0.86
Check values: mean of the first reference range 8.37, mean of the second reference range 8.4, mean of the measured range 8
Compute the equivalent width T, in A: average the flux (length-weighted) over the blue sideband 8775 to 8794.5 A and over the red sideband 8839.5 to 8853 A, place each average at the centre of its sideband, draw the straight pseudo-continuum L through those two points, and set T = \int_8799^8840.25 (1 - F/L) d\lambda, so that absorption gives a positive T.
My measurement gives 2.0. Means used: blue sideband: 8.66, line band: 8.16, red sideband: 8.51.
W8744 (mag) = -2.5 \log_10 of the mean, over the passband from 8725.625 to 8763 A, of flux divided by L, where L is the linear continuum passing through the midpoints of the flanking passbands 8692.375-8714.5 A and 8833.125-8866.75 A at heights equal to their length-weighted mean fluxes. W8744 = 0.01 mag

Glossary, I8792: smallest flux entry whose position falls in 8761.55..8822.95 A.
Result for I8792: 6.147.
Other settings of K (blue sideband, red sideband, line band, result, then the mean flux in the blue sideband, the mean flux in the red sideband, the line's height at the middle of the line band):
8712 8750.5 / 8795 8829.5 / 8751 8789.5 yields -1.1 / 8.35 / 8.16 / 8.26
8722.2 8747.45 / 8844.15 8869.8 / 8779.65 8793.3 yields -0.5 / 8.32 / 8.34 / 8.33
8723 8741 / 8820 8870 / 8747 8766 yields -0.1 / 8.26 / 8.32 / 8.28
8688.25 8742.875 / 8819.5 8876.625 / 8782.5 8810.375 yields 0.4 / 8.31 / 8.33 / 8.33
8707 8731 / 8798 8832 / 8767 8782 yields -0.7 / 8.4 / 8.16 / 8.26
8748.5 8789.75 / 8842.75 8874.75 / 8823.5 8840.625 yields 0.2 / 8.49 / 8.36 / 8.4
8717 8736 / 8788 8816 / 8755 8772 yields -0.3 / 8.33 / 8.15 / 8.24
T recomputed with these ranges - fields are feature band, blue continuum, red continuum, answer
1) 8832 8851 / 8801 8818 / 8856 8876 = -0.7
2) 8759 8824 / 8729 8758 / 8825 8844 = -0.5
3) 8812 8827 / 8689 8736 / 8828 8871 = -0.2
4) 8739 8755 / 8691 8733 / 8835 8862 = 0.1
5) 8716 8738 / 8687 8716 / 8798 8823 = -0.2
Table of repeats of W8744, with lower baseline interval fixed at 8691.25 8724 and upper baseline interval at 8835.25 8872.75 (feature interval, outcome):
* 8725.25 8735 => 0.008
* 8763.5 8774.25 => -0.010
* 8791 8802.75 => -0.017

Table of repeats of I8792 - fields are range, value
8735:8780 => 7.627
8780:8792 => 8.452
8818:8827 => 8.077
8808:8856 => 7.196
